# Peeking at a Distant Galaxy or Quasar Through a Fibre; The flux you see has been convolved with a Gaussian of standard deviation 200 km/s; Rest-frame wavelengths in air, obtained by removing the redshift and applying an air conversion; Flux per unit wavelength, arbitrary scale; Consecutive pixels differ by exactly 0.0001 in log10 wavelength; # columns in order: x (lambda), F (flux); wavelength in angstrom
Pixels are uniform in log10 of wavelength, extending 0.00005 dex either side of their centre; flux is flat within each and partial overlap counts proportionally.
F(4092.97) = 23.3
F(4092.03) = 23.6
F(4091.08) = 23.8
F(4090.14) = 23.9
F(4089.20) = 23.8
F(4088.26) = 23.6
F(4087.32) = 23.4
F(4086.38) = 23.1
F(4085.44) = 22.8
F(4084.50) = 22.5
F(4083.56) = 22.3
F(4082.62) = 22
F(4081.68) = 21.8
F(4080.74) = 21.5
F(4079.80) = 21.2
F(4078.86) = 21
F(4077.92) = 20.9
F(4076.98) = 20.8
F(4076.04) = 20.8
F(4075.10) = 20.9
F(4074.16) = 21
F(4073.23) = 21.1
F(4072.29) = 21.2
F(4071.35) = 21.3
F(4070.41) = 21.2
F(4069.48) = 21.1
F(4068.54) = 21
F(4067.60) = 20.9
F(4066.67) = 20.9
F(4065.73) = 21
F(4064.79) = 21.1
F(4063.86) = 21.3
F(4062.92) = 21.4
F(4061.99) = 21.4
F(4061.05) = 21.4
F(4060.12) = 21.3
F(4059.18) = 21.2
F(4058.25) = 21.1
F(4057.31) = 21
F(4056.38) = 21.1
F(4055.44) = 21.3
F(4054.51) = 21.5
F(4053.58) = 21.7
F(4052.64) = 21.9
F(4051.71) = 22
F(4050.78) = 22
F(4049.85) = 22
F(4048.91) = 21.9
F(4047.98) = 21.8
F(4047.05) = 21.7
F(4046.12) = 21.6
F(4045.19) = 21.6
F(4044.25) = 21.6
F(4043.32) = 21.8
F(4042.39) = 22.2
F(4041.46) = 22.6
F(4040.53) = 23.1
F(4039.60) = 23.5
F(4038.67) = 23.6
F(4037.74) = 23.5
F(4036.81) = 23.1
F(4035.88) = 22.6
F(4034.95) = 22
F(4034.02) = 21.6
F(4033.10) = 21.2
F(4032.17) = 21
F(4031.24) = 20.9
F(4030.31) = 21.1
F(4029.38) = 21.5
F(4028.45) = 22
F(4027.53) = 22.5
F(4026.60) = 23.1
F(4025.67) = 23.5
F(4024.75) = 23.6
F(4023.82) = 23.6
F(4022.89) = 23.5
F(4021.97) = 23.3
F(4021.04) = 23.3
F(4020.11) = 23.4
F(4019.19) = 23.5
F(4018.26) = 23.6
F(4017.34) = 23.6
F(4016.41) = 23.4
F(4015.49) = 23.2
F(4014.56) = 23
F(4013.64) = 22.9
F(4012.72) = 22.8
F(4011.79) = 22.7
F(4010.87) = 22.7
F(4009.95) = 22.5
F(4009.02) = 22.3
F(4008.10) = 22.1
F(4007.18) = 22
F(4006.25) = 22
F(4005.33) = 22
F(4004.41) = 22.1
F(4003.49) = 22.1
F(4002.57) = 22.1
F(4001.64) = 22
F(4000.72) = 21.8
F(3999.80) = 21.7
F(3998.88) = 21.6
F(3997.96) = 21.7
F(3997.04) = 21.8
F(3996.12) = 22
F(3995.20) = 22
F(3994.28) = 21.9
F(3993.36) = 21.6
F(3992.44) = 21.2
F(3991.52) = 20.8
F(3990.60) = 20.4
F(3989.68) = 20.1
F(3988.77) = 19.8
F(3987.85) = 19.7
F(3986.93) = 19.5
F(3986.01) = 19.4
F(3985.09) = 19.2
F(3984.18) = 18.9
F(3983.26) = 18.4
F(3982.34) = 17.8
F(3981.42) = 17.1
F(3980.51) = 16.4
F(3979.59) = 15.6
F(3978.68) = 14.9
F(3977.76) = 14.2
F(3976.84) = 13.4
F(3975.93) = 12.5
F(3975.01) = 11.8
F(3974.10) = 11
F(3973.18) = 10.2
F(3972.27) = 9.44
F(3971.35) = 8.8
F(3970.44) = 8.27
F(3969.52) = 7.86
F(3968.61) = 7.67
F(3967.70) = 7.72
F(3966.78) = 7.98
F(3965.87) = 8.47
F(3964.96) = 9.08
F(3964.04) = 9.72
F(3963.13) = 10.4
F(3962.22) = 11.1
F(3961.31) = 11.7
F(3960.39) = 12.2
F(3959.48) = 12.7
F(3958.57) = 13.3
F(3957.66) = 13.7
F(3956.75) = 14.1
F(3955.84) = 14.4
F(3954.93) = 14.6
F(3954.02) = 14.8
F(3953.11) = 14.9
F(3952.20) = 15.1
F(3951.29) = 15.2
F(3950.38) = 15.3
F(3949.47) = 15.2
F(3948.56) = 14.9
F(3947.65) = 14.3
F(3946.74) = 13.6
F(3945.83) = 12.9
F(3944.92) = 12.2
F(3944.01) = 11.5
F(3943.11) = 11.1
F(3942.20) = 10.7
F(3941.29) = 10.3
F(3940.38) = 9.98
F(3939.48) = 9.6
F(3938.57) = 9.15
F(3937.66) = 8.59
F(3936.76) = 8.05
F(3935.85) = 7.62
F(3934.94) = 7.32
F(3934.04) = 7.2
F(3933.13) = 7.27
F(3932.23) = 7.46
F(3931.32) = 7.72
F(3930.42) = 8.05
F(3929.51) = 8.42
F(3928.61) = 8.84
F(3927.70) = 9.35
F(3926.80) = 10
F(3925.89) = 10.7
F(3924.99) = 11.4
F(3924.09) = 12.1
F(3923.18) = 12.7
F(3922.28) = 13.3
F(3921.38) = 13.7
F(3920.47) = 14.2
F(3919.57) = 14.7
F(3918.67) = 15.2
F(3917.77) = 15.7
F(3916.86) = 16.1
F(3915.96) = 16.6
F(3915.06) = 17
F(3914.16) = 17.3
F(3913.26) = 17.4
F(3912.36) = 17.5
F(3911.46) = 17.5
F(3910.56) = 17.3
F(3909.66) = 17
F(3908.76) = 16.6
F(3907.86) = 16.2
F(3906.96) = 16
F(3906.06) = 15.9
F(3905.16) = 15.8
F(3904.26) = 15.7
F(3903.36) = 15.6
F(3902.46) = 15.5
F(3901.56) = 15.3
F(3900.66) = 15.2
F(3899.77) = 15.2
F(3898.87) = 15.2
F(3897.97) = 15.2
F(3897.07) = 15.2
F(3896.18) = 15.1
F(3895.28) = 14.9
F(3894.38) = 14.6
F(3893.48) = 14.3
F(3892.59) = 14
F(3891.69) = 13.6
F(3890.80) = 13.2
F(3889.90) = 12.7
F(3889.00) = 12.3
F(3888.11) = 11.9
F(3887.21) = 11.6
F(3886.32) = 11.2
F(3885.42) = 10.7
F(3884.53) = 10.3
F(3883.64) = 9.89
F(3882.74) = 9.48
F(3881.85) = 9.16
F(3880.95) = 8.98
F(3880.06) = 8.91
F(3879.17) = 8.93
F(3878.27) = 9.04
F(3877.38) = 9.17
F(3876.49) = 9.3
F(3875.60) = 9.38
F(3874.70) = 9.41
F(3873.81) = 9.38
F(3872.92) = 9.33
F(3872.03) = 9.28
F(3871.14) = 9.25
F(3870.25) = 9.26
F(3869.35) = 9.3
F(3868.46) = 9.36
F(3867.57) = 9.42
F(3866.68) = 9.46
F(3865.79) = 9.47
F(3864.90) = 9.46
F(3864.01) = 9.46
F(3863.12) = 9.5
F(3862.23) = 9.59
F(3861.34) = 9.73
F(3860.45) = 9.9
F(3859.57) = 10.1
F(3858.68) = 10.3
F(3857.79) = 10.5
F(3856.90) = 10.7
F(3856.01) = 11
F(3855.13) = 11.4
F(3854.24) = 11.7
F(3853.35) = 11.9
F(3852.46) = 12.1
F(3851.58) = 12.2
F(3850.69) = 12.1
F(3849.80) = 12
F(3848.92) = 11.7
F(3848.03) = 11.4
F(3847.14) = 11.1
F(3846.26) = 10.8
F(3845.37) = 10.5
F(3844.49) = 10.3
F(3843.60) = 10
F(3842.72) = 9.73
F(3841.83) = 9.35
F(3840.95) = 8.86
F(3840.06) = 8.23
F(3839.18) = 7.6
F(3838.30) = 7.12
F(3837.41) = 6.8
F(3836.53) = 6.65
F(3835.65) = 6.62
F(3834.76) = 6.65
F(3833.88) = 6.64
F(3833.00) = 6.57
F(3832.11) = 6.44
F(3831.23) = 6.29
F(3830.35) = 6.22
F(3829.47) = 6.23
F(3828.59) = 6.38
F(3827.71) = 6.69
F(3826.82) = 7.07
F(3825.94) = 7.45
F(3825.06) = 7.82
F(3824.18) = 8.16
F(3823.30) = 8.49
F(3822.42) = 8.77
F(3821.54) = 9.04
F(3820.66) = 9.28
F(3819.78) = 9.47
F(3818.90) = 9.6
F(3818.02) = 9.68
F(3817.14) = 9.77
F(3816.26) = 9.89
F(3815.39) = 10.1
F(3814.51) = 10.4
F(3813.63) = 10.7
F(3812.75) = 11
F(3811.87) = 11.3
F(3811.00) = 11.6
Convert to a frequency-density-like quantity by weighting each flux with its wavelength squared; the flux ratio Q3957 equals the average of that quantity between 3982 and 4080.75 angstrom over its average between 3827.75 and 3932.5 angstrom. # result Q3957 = 2.05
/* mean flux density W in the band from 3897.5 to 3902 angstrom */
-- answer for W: 15.2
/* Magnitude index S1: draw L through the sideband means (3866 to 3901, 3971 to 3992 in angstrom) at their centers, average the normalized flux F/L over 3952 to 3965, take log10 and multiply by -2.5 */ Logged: 0.16 mag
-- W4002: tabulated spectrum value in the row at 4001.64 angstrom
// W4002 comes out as 22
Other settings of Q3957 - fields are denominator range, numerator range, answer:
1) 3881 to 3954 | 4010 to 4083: 1.81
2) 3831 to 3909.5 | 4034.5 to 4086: 2.16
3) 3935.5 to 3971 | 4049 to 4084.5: 1.96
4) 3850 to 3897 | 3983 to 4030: 2.18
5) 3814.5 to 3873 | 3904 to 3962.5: 1.46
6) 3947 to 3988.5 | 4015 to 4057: 1.72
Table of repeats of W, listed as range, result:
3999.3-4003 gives 21.9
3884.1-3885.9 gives 10.5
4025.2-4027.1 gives 23.3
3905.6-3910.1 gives 16.3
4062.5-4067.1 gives 21.1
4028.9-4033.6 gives 21.1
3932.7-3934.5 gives 7.24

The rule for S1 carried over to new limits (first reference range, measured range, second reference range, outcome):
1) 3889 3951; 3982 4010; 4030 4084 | -0.18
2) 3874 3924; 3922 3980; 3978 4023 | 0.49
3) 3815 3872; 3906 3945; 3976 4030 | 0.22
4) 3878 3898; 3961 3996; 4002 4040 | 0.30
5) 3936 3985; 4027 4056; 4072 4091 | -0.17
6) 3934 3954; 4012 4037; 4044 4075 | -0.23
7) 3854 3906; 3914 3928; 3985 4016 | 0.09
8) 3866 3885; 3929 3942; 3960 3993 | 0.40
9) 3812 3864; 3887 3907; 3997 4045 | -0.08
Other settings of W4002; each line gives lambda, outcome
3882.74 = 9.48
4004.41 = 22.1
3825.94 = 7.45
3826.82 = 7.07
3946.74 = 13.6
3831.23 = 6.29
